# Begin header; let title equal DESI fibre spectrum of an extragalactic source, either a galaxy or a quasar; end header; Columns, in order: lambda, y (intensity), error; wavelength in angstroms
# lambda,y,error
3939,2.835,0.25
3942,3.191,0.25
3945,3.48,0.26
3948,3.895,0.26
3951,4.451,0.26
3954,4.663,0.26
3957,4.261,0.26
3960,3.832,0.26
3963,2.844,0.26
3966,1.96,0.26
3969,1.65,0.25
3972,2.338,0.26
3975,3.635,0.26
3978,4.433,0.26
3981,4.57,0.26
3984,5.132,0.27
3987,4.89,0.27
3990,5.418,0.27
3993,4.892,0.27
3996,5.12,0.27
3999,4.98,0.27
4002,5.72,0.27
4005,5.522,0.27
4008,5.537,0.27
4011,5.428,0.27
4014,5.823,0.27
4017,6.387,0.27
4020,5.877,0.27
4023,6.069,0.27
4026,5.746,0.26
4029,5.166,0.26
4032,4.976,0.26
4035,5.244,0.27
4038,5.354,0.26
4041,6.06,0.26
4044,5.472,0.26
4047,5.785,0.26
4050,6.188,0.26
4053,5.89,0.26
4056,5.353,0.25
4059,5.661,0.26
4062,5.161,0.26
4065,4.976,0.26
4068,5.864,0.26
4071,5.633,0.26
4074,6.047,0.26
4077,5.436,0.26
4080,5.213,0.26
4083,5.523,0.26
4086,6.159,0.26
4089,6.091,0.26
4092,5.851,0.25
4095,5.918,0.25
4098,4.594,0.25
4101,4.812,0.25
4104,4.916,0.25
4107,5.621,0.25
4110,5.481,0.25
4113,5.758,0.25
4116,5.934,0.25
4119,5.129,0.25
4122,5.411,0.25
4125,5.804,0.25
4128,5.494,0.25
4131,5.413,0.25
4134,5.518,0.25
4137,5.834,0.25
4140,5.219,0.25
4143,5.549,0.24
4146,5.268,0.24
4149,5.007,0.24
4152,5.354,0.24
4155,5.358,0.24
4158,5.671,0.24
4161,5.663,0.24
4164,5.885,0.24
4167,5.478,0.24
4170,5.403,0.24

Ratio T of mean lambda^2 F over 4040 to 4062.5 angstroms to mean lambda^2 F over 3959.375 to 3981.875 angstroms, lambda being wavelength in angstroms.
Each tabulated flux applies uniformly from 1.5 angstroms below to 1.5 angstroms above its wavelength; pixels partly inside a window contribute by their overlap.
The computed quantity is 1.92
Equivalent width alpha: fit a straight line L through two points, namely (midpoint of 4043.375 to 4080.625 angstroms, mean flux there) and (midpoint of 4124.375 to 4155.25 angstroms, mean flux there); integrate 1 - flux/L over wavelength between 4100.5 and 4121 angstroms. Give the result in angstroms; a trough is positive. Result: 0.3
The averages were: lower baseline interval 5.6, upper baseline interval 5.43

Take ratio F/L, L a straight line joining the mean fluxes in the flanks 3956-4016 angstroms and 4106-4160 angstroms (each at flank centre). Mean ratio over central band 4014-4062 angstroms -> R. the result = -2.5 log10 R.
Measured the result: -0.18 mag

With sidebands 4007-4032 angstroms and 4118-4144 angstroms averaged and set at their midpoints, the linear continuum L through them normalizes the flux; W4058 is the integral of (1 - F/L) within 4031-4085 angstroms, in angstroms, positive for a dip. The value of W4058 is 0.7 angstroms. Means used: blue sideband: 5.71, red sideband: 5.49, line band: 5.56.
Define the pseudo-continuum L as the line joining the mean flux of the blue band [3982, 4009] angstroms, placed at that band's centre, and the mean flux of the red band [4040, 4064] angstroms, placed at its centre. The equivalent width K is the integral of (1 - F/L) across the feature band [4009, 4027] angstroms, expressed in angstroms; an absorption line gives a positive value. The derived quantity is -1.6 angstroms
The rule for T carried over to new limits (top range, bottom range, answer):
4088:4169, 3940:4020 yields 1.34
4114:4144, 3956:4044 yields 1.22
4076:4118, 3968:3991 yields 1.45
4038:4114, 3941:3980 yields 1.71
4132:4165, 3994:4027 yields 1.04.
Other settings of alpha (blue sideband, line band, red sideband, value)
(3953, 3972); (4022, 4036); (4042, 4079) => -1.82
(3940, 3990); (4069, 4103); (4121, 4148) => -3.94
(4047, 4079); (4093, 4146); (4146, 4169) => 0.93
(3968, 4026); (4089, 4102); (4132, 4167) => -0.26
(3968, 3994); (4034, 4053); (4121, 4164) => -4.28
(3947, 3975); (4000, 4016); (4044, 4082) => -4.54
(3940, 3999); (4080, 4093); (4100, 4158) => -2.05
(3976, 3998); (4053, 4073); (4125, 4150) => -1.23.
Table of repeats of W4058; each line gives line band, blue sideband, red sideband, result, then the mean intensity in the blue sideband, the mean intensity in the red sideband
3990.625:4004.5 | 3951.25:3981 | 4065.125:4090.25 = -3.99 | 3.4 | 5.7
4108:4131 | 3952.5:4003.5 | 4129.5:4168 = -1.38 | 4.14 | 5.48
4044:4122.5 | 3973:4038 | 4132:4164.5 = -2.74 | 5.24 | 5.47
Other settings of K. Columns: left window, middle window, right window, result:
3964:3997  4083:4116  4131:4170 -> -3.4 angstroms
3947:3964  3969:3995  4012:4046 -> 2.1 angstroms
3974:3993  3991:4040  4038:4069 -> -3.5 angstroms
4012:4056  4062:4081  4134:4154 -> 0.3 angstroms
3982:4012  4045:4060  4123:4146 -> -1.1 angstroms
